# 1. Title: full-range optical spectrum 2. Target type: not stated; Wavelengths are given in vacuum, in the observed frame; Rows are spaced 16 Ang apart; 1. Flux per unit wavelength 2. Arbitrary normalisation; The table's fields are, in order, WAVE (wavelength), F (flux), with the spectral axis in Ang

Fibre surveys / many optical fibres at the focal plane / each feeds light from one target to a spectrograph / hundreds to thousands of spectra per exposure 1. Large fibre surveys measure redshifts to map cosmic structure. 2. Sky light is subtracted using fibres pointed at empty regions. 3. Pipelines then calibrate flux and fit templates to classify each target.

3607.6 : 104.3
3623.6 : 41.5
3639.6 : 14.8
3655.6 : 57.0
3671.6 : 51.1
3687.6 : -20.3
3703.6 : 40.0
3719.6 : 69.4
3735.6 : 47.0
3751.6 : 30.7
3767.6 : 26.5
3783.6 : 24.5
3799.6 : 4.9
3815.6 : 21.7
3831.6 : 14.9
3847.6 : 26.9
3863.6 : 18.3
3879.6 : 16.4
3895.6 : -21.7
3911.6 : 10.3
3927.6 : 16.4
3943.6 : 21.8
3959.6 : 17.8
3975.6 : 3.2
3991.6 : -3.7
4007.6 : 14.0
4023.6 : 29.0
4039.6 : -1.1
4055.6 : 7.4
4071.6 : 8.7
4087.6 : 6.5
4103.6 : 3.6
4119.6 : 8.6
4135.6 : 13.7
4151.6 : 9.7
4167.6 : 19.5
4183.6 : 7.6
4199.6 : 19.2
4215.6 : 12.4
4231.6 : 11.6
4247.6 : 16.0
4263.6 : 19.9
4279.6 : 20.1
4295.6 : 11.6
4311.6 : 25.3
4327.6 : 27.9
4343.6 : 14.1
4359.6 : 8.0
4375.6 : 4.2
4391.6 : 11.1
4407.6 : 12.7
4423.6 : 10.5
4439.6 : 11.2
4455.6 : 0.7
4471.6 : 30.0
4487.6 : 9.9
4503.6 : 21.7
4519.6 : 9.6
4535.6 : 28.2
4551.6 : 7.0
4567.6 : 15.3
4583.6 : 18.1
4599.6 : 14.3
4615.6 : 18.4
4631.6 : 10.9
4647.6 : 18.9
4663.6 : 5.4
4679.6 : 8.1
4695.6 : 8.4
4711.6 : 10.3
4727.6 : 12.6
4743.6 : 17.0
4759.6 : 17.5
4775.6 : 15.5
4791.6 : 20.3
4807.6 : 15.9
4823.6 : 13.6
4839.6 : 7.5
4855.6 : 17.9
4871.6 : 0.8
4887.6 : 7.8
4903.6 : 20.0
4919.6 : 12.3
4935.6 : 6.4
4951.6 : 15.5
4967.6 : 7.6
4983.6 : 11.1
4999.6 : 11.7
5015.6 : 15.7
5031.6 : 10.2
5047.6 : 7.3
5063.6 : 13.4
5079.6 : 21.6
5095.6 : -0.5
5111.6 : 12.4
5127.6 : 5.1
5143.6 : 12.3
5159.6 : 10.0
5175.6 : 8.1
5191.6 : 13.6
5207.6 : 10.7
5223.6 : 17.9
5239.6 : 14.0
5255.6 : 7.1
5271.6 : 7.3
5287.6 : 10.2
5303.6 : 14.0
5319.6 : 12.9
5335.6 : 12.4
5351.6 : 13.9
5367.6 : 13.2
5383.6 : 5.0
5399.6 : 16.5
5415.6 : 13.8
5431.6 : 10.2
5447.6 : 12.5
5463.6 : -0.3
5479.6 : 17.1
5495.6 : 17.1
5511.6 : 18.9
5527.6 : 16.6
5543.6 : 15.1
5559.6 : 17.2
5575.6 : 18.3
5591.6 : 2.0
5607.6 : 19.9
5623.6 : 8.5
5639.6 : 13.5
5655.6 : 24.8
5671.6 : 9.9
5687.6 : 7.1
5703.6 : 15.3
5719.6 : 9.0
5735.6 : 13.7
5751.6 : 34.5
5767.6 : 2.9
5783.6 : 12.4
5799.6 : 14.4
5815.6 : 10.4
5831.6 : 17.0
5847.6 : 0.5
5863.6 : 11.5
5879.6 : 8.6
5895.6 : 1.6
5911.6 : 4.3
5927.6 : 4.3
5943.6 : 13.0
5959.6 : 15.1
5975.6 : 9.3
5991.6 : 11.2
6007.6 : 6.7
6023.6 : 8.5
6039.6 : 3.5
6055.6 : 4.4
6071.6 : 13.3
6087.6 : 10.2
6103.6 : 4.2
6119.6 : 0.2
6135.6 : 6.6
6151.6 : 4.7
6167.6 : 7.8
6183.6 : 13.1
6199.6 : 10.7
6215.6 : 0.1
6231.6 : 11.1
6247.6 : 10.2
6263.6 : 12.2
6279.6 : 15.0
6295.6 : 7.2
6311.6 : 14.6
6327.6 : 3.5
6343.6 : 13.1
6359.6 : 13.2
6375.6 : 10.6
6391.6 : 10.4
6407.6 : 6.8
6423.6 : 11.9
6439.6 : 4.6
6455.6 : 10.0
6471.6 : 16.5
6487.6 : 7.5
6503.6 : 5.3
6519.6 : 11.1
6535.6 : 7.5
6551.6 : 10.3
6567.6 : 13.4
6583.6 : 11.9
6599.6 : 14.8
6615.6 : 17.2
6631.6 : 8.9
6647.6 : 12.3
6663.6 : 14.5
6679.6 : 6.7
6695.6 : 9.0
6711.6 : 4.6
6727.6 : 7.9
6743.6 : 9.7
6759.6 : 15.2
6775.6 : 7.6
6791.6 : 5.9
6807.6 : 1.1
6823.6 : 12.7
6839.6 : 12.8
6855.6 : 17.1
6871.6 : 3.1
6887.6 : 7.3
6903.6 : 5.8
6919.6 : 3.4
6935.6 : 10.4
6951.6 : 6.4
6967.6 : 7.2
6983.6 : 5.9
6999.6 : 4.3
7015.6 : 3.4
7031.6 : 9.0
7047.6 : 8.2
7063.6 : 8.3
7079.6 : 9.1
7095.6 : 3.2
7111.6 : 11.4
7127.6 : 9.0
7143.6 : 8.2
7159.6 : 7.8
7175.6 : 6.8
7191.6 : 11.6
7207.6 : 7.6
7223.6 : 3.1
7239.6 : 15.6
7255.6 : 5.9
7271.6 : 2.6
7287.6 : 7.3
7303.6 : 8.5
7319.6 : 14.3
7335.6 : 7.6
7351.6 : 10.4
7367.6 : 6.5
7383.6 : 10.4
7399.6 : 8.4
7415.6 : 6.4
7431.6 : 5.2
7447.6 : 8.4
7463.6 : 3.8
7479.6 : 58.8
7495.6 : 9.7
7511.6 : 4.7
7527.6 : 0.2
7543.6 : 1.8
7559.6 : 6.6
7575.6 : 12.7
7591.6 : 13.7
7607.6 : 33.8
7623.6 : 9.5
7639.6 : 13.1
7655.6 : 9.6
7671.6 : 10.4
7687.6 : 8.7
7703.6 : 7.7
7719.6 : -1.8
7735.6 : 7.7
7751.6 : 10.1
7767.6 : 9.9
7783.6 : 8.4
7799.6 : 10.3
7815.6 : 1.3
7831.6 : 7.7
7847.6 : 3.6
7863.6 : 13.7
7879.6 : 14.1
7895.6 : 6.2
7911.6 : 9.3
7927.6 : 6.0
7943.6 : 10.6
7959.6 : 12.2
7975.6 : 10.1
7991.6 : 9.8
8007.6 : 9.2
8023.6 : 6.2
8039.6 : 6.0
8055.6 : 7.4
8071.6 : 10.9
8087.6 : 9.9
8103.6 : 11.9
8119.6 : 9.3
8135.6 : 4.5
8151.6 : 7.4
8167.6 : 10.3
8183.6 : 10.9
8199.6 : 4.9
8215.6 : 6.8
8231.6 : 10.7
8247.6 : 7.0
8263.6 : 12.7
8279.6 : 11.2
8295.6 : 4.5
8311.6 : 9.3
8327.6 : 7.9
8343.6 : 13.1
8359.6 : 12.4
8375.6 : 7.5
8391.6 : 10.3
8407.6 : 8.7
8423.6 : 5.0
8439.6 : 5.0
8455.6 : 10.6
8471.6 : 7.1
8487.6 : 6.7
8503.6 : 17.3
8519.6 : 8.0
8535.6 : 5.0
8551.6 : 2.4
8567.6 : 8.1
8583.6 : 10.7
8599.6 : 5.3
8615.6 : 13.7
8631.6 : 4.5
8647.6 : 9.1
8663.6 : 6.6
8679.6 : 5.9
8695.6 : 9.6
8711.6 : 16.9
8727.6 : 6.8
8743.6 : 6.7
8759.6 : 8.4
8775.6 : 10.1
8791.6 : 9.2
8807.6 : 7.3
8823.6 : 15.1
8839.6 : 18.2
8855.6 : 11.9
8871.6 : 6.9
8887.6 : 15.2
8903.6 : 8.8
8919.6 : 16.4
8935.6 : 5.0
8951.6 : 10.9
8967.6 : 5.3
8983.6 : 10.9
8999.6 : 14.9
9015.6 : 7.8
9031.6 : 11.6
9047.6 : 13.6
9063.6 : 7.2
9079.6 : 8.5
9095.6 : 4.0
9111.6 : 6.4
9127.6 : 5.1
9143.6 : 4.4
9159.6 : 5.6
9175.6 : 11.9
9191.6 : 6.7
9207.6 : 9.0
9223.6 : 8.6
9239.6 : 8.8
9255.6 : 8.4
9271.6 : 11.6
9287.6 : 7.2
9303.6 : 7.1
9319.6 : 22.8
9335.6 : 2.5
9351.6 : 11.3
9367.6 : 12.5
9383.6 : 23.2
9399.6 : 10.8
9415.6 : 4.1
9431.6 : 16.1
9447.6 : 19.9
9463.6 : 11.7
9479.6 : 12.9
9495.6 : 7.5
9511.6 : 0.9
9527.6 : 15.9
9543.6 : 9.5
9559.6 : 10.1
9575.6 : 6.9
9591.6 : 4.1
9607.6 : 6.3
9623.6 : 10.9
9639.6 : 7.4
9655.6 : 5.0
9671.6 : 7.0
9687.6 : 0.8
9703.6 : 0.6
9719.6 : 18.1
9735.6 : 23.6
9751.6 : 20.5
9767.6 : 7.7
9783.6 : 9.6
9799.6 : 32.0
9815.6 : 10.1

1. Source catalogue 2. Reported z 1.01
